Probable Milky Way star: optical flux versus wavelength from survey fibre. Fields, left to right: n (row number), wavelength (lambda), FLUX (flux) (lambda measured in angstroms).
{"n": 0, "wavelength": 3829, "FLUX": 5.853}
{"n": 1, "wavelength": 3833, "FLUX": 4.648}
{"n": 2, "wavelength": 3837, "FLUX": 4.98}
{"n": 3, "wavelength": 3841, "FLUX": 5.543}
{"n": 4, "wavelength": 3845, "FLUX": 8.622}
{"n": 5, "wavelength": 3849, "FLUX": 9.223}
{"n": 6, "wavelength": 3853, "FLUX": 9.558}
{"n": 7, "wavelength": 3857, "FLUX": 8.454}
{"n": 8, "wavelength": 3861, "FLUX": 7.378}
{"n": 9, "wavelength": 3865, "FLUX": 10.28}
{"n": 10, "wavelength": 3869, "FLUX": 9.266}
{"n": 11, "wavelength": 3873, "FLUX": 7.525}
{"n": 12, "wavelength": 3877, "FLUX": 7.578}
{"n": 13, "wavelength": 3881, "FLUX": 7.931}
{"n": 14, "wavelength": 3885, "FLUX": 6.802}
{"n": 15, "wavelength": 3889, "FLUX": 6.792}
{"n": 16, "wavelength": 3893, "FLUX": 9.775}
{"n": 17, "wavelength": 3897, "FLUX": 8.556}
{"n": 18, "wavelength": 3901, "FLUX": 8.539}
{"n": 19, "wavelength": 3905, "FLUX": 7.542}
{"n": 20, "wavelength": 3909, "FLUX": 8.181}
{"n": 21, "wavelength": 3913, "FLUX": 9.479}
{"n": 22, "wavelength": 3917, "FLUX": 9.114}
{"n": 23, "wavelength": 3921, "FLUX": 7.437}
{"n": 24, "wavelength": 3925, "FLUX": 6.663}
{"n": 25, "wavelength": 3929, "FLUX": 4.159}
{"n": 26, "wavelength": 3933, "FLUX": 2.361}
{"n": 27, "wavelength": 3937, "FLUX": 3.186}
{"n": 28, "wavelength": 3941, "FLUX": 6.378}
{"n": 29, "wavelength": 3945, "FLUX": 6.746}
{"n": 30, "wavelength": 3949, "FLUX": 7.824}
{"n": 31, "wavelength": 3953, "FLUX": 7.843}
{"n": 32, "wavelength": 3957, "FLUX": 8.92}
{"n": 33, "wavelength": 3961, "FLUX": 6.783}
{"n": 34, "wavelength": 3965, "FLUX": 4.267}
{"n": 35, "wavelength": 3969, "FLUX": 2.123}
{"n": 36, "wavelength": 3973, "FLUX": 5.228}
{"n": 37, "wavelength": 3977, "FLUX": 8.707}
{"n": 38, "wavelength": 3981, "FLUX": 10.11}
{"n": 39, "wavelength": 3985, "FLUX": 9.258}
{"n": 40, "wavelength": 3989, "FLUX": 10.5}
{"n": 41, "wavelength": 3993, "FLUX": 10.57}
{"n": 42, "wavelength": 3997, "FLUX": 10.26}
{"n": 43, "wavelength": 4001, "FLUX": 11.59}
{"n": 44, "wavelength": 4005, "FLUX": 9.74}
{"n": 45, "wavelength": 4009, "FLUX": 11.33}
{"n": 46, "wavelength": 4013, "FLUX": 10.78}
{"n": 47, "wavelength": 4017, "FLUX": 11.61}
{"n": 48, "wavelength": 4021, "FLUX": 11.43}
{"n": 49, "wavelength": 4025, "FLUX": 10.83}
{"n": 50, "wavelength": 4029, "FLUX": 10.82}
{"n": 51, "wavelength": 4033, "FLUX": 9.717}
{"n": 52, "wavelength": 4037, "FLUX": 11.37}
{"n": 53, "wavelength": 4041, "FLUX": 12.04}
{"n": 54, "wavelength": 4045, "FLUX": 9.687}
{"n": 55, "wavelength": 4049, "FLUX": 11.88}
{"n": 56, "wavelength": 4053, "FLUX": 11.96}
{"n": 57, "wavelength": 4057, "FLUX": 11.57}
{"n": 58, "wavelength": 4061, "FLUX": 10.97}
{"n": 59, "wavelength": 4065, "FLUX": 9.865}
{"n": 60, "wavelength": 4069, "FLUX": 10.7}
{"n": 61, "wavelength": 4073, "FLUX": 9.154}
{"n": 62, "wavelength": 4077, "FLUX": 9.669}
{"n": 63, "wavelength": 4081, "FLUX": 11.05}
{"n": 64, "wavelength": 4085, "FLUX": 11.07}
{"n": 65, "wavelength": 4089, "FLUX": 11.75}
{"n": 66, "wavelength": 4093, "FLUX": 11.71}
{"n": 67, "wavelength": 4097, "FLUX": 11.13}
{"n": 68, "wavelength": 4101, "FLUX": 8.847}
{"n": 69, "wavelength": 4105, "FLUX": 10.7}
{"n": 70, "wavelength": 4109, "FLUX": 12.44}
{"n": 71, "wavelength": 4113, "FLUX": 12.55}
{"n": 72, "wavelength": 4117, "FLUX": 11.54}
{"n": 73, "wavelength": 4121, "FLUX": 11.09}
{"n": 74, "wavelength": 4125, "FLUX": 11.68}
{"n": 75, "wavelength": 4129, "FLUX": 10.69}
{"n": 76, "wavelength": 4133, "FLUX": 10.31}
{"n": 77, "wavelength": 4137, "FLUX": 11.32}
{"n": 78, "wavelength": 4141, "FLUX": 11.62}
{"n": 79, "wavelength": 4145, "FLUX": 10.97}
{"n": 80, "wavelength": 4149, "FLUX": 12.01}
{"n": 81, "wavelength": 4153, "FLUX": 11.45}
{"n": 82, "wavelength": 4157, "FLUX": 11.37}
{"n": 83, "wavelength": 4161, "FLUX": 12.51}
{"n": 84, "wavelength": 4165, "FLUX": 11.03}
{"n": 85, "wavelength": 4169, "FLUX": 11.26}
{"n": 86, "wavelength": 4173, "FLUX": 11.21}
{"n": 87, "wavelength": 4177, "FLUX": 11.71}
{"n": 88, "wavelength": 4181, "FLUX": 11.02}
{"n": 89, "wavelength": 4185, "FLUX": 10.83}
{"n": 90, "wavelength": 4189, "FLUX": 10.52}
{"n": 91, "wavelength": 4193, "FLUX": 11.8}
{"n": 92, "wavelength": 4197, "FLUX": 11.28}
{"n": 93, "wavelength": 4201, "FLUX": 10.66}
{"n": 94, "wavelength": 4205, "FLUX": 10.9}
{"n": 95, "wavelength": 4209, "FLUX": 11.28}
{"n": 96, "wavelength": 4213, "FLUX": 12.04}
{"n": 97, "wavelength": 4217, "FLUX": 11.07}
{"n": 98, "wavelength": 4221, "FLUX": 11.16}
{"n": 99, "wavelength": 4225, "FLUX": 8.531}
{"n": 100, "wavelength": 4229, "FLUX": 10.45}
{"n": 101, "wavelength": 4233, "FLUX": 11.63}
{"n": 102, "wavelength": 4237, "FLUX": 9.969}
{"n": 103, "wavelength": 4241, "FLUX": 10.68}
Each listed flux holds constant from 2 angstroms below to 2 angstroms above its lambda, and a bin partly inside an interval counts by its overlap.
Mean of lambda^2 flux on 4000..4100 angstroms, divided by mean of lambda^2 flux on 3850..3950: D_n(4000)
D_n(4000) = 1.57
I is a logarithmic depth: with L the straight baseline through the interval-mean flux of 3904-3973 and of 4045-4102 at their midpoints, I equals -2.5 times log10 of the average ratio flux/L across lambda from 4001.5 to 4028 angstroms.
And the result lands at -0.23 mag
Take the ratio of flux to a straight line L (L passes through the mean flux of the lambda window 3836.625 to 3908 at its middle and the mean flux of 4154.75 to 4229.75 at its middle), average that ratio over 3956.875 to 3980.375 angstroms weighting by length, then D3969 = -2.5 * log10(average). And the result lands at 0.44 mag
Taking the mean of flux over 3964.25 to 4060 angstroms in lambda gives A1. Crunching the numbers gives 9.98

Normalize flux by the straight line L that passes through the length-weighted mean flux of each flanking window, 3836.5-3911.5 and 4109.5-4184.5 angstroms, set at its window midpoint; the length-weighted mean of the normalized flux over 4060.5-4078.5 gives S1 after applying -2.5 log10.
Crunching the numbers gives 0.05 mag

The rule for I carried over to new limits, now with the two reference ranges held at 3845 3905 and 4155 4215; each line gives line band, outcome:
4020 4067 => -0.108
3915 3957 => 0.382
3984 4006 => -0.096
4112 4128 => -0.089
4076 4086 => -0.033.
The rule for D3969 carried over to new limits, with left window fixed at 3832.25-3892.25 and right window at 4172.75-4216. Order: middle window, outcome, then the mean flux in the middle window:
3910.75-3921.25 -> -0.07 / 8.87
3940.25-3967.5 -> 0.25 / 6.9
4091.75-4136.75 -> -0.08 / 11.2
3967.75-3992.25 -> 0.13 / 7.97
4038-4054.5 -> -0.18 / 11.4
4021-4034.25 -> -0.13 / 10.6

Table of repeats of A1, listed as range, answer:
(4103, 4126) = 11.7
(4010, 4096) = 10.9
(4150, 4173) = 11.5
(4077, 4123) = 11.2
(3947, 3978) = 6.39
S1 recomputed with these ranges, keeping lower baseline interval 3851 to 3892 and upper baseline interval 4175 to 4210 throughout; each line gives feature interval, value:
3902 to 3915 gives 0.02 mag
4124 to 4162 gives -0.07 mag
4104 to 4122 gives -0.13 mag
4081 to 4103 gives -0.07 mag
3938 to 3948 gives 0.36 mag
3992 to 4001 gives -0.14 mag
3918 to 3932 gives 0.39 mag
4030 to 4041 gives -0.12 mag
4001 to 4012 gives -0.14 mag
